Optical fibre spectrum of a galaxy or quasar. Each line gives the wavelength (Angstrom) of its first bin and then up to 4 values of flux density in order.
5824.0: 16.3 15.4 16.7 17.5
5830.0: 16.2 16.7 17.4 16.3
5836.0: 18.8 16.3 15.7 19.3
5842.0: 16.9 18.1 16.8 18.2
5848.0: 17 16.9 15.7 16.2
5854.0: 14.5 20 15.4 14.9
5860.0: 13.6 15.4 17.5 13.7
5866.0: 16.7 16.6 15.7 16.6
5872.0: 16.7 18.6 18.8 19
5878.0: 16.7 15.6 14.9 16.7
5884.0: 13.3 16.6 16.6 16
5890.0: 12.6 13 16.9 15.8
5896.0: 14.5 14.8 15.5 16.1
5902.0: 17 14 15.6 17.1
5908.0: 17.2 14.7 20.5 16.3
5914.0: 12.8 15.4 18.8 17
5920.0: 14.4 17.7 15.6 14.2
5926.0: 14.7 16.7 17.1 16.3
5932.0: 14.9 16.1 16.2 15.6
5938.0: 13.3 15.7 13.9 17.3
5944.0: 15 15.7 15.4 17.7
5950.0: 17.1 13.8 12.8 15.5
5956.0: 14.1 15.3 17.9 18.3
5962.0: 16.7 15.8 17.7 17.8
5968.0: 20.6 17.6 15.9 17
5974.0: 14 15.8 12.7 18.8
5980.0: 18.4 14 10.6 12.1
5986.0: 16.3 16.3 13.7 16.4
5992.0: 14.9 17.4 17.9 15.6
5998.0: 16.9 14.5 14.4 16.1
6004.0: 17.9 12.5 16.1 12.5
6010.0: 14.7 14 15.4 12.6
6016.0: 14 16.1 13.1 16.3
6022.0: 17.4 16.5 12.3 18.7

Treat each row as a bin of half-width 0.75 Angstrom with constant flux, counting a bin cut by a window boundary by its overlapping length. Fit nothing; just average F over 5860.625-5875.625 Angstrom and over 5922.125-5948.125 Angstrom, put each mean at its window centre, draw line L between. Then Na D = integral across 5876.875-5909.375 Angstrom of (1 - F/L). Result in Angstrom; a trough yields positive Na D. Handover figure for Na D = 1.3 Angstrom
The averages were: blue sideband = 16.6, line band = 15.6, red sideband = 15.6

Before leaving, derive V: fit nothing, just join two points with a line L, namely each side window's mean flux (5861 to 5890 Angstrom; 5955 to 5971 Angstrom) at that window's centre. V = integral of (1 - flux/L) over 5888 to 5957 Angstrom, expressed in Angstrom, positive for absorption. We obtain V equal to 4.6 Angstrom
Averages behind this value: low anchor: 16.3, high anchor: 17.1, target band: 15.6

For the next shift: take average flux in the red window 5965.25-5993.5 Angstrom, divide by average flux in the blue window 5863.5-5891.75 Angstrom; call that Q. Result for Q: 0.98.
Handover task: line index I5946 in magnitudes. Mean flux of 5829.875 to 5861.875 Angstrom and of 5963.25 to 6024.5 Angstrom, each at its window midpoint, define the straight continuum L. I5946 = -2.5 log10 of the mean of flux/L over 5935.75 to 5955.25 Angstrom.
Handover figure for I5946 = 0.044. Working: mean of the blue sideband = 16.7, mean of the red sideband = 15.6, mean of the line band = 15.3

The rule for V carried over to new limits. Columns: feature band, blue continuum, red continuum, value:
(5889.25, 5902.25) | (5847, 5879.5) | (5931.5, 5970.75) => 1.01 Angstrom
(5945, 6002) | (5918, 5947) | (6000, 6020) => -3.02 Angstrom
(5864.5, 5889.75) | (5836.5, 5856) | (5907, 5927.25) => 0.35 Angstrom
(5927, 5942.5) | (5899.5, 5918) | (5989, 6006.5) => 0.48 Angstrom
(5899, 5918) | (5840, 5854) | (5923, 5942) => -0.47 Angstrom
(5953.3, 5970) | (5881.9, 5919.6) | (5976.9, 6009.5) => -1.54 Angstrom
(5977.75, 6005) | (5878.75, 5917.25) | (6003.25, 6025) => -1.17 Angstrom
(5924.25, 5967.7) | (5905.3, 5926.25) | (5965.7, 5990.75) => 0.26 Angstrom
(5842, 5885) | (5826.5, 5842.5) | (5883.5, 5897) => -1.09 Angstrom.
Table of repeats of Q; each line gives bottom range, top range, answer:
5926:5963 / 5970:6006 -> 0.98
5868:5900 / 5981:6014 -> 0.94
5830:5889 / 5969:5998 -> 0.94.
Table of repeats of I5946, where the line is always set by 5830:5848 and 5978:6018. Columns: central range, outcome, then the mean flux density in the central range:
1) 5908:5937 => 0.00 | 16.1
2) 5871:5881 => -0.04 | 17.3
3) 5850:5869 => 0.07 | 15.9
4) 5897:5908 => 0.04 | 15.9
